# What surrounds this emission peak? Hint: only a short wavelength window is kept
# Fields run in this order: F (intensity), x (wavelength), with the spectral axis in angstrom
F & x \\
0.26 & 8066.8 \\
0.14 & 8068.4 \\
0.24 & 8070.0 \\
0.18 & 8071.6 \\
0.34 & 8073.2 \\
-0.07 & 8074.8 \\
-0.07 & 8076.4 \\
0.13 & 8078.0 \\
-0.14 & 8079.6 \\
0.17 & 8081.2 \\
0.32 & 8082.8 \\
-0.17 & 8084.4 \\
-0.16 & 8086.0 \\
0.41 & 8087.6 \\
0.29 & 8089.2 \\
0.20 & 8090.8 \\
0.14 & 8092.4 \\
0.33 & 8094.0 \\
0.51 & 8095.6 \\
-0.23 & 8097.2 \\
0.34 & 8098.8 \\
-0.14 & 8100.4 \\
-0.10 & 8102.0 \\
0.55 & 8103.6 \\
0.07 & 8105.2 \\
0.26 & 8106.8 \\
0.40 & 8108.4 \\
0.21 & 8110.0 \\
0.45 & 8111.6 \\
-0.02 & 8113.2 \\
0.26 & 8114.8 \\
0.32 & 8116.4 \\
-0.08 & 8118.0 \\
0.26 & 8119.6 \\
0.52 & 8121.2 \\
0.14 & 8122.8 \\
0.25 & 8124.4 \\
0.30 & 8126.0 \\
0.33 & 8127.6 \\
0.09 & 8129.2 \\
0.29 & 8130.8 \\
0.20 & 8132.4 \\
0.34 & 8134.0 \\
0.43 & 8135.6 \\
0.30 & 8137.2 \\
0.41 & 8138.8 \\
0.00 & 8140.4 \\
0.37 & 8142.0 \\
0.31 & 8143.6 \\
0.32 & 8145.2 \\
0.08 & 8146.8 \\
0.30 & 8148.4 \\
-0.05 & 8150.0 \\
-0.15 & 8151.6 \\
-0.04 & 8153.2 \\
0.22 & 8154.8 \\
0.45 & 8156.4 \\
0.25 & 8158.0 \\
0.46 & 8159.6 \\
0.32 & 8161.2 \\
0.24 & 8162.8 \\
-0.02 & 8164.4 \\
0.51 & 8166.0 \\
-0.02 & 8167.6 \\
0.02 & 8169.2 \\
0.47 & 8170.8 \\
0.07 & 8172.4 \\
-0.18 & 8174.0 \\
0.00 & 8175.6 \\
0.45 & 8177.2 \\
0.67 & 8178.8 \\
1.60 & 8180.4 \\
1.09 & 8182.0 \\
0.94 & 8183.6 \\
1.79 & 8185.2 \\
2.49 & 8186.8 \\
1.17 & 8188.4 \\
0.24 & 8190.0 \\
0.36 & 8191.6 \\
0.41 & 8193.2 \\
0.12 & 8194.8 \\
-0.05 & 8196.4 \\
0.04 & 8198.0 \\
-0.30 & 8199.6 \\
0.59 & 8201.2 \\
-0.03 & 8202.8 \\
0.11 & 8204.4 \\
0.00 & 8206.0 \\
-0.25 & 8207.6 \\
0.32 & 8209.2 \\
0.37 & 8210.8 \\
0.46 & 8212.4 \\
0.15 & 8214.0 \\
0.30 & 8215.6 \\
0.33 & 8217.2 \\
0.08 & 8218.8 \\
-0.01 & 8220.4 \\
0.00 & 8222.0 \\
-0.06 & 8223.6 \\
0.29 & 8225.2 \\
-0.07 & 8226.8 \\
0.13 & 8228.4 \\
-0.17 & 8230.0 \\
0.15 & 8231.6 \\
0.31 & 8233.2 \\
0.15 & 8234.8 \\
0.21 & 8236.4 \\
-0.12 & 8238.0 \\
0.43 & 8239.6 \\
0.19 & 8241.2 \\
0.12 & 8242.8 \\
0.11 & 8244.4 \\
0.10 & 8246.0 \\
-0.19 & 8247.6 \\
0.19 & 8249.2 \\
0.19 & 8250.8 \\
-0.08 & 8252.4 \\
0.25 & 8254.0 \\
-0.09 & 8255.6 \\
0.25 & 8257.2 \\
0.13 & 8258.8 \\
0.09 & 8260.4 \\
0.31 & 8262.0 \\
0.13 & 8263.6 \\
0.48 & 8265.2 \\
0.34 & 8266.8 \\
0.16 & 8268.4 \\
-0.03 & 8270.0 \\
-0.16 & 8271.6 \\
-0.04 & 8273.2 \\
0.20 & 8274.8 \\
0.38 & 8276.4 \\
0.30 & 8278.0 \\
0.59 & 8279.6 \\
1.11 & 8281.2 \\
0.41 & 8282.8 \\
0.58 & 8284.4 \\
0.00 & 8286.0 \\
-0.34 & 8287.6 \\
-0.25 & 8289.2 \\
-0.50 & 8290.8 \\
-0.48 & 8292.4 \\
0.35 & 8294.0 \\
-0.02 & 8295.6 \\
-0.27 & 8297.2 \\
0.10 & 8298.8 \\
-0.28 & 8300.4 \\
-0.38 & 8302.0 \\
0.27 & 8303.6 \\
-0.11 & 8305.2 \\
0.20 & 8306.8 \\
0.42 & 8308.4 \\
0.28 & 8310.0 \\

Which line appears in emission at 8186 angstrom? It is [O II] 3727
